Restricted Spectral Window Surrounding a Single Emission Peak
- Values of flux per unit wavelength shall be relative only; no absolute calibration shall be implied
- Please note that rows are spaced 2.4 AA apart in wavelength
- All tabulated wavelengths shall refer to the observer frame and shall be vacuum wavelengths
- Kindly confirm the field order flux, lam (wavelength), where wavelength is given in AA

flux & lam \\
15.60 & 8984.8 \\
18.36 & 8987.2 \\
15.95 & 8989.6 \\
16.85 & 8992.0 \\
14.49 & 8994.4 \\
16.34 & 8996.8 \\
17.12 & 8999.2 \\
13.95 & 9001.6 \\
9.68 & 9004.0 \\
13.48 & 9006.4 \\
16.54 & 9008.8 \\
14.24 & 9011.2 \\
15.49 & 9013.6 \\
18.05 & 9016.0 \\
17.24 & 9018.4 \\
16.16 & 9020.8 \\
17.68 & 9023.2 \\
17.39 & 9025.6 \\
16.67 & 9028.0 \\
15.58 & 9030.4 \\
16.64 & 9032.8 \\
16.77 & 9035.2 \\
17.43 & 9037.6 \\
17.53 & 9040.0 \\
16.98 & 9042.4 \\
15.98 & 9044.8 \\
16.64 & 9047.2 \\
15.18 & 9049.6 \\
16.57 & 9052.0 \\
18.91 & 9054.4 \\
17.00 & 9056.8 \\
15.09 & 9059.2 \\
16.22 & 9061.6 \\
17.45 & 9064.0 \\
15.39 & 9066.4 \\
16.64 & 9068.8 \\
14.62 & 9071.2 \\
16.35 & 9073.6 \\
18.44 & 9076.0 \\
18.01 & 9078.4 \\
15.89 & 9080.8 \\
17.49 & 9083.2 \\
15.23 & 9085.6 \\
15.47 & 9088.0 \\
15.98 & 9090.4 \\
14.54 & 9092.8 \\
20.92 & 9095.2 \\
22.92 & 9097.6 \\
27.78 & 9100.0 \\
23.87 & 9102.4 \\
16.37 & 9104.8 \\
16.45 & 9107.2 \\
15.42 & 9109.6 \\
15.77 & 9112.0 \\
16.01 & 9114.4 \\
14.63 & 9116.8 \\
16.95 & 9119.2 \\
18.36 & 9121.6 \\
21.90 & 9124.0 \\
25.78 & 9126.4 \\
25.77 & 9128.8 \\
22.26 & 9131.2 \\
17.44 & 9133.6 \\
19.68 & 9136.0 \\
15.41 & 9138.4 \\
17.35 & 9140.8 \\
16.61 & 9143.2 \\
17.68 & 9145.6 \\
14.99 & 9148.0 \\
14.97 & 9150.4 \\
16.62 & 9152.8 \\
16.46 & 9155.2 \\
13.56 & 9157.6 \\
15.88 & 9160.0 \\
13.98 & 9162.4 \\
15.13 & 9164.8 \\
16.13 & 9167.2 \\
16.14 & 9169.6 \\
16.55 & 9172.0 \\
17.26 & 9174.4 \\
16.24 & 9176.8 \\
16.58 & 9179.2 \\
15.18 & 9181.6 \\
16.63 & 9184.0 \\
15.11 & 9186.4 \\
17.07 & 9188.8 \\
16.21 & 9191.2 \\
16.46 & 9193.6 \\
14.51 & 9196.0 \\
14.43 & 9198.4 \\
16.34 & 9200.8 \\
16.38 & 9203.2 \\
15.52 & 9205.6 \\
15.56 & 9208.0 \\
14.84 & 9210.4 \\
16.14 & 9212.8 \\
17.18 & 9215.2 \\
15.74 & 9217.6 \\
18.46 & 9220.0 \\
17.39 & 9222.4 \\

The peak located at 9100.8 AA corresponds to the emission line H-alpha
